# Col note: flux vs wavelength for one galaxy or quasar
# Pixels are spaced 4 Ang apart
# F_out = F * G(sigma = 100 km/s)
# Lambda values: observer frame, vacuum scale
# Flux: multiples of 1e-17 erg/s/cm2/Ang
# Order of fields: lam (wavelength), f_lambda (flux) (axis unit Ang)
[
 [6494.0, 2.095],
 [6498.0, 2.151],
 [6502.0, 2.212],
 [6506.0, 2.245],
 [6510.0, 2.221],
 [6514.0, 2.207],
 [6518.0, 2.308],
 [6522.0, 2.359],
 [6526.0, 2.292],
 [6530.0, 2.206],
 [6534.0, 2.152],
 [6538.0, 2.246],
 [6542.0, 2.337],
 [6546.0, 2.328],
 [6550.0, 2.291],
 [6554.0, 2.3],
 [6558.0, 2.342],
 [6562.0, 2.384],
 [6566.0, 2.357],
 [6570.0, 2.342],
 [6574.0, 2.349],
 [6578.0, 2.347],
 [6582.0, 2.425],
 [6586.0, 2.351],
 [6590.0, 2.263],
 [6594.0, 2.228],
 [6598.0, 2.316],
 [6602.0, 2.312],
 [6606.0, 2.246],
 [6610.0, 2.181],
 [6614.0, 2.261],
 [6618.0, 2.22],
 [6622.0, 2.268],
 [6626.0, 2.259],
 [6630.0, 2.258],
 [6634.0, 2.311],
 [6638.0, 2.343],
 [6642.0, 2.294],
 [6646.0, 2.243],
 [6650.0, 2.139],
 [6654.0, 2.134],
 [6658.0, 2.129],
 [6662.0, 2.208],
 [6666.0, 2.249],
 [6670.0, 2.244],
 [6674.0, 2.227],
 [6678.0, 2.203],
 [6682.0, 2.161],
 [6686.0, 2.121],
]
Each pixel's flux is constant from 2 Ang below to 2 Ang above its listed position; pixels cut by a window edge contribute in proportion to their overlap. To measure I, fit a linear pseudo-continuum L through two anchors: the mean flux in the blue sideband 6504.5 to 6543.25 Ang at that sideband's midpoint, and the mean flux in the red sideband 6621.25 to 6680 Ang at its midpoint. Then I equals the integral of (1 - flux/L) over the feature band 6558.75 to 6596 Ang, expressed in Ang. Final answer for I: -1.5 Ang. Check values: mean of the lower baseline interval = 2.26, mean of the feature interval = 2.34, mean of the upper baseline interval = 2.23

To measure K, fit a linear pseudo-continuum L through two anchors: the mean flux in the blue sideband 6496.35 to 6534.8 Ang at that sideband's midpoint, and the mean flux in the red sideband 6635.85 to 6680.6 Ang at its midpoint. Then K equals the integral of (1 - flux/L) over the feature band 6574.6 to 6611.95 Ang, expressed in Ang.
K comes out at -1.2 Ang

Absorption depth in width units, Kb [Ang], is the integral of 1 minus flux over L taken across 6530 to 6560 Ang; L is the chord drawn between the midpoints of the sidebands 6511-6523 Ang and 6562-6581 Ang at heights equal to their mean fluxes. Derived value 0.5 Ang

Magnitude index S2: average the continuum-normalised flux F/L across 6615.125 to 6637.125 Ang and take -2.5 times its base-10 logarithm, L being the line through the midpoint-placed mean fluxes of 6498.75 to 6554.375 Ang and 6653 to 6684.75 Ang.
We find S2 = -0.03 mag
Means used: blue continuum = 2.26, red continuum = 2.19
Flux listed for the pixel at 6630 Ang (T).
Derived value 2.258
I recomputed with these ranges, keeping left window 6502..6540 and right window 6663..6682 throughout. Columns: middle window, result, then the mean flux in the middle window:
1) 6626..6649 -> -0.54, 2.28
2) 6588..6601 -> -0.22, 2.27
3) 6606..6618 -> 0.04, 2.23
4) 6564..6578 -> -0.69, 2.35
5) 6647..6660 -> 0.48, 2.14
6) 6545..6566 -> -0.85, 2.33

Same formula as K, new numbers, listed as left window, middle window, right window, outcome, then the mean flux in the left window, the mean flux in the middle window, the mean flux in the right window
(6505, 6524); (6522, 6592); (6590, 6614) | -1.6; 2.27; 2.31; 2.26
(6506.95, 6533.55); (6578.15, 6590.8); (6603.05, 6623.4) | -0.6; 2.26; 2.35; 2.24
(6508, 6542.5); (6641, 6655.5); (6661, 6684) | 0.2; 2.26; 2.2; 2.22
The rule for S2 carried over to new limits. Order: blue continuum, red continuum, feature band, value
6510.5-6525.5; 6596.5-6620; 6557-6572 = -0.041 mag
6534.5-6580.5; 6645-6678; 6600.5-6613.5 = 0.009 mag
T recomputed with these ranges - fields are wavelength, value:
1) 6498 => 2.151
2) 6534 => 2.152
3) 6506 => 2.245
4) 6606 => 2.246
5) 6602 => 2.312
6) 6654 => 2.134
